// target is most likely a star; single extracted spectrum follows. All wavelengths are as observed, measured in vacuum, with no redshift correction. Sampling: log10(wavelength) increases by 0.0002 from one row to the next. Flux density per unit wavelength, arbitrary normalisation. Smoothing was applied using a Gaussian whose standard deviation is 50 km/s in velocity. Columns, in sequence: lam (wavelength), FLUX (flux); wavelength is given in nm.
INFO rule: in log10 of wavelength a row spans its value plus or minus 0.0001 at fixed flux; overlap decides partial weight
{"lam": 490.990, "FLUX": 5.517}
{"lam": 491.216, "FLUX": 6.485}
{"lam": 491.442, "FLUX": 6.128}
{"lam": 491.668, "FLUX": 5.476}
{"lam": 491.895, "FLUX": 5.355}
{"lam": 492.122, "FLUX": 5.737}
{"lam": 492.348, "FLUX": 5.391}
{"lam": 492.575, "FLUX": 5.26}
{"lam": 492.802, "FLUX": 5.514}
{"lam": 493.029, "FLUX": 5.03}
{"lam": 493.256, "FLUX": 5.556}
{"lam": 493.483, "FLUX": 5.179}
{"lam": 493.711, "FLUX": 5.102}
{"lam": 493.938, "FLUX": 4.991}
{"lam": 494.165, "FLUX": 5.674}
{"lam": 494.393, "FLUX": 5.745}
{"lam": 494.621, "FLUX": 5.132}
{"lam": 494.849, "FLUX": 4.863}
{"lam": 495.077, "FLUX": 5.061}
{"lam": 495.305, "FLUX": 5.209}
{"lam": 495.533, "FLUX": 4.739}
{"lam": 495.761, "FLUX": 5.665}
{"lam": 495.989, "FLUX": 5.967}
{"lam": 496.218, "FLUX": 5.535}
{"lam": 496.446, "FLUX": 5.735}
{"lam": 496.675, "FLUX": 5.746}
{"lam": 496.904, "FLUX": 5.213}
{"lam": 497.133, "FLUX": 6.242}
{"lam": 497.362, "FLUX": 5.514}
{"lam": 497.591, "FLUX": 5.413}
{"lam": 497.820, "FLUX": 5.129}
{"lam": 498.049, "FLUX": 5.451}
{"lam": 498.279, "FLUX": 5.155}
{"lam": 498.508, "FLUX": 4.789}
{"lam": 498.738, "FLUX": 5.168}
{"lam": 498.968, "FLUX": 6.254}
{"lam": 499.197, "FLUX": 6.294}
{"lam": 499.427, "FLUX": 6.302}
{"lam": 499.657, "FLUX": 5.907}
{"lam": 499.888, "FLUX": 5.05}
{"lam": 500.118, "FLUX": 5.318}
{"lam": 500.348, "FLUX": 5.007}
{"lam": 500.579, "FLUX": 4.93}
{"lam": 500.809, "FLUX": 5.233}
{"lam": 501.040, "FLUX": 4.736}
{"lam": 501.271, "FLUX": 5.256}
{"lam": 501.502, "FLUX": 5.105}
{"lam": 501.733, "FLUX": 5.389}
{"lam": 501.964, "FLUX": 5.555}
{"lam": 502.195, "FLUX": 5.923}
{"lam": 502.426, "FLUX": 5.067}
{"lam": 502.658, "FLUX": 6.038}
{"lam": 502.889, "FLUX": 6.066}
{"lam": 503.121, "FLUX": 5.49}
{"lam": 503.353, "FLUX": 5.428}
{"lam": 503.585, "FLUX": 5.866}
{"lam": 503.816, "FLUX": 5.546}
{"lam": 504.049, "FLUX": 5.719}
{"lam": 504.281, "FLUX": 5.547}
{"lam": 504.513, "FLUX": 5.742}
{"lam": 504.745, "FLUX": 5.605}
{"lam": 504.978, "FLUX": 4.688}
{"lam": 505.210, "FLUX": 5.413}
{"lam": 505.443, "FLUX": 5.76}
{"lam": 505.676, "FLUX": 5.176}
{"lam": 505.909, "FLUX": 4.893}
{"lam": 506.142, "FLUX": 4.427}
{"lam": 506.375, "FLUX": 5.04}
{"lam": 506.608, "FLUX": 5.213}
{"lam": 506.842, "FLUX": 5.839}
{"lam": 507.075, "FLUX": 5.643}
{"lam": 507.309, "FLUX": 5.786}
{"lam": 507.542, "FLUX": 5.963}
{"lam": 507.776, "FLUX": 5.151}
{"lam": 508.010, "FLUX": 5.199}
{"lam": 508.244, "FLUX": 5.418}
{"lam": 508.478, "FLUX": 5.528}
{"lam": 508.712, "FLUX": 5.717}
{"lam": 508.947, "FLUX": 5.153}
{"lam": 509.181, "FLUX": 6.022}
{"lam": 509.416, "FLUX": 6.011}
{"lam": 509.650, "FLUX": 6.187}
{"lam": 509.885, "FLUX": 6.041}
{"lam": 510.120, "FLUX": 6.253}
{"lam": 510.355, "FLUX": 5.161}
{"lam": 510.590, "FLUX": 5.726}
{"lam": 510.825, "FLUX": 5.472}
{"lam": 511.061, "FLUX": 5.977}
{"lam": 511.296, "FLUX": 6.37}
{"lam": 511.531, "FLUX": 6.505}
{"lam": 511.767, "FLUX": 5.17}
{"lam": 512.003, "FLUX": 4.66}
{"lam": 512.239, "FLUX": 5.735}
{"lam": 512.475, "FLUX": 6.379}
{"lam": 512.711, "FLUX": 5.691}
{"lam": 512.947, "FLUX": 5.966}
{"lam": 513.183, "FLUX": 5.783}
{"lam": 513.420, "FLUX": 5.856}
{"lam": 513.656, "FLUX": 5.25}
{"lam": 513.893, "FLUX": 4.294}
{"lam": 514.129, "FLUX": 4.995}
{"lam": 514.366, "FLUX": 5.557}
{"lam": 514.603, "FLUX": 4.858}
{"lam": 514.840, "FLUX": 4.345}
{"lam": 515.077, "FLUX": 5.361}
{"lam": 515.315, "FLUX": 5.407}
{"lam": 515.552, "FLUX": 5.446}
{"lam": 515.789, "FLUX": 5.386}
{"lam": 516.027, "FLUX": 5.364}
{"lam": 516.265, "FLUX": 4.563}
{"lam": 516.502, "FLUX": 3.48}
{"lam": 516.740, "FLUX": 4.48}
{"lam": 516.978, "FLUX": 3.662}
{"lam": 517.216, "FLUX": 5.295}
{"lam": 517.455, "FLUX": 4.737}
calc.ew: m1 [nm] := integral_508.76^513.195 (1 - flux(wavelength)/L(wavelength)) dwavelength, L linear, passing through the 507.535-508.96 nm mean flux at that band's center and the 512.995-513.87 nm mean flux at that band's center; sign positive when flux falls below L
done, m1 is -0.27 nm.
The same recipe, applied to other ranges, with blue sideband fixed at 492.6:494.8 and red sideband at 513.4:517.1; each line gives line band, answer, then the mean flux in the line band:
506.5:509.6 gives -0.36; 5.6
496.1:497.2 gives -0.09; 5.67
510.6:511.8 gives -0.24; 5.93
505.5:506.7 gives 0.02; 4.99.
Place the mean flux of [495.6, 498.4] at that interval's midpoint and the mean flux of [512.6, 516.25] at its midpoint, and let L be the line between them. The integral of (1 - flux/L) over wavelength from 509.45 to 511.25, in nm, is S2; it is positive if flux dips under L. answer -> -0.17 nm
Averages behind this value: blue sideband 5.55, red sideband 5.28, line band 5.86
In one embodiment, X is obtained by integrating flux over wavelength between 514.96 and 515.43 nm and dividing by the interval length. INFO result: 5.38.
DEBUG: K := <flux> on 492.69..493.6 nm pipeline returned 5.32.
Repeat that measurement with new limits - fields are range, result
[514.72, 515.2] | 4.85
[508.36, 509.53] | 5.68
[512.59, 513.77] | 5.71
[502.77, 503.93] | 5.68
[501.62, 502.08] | 5.48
